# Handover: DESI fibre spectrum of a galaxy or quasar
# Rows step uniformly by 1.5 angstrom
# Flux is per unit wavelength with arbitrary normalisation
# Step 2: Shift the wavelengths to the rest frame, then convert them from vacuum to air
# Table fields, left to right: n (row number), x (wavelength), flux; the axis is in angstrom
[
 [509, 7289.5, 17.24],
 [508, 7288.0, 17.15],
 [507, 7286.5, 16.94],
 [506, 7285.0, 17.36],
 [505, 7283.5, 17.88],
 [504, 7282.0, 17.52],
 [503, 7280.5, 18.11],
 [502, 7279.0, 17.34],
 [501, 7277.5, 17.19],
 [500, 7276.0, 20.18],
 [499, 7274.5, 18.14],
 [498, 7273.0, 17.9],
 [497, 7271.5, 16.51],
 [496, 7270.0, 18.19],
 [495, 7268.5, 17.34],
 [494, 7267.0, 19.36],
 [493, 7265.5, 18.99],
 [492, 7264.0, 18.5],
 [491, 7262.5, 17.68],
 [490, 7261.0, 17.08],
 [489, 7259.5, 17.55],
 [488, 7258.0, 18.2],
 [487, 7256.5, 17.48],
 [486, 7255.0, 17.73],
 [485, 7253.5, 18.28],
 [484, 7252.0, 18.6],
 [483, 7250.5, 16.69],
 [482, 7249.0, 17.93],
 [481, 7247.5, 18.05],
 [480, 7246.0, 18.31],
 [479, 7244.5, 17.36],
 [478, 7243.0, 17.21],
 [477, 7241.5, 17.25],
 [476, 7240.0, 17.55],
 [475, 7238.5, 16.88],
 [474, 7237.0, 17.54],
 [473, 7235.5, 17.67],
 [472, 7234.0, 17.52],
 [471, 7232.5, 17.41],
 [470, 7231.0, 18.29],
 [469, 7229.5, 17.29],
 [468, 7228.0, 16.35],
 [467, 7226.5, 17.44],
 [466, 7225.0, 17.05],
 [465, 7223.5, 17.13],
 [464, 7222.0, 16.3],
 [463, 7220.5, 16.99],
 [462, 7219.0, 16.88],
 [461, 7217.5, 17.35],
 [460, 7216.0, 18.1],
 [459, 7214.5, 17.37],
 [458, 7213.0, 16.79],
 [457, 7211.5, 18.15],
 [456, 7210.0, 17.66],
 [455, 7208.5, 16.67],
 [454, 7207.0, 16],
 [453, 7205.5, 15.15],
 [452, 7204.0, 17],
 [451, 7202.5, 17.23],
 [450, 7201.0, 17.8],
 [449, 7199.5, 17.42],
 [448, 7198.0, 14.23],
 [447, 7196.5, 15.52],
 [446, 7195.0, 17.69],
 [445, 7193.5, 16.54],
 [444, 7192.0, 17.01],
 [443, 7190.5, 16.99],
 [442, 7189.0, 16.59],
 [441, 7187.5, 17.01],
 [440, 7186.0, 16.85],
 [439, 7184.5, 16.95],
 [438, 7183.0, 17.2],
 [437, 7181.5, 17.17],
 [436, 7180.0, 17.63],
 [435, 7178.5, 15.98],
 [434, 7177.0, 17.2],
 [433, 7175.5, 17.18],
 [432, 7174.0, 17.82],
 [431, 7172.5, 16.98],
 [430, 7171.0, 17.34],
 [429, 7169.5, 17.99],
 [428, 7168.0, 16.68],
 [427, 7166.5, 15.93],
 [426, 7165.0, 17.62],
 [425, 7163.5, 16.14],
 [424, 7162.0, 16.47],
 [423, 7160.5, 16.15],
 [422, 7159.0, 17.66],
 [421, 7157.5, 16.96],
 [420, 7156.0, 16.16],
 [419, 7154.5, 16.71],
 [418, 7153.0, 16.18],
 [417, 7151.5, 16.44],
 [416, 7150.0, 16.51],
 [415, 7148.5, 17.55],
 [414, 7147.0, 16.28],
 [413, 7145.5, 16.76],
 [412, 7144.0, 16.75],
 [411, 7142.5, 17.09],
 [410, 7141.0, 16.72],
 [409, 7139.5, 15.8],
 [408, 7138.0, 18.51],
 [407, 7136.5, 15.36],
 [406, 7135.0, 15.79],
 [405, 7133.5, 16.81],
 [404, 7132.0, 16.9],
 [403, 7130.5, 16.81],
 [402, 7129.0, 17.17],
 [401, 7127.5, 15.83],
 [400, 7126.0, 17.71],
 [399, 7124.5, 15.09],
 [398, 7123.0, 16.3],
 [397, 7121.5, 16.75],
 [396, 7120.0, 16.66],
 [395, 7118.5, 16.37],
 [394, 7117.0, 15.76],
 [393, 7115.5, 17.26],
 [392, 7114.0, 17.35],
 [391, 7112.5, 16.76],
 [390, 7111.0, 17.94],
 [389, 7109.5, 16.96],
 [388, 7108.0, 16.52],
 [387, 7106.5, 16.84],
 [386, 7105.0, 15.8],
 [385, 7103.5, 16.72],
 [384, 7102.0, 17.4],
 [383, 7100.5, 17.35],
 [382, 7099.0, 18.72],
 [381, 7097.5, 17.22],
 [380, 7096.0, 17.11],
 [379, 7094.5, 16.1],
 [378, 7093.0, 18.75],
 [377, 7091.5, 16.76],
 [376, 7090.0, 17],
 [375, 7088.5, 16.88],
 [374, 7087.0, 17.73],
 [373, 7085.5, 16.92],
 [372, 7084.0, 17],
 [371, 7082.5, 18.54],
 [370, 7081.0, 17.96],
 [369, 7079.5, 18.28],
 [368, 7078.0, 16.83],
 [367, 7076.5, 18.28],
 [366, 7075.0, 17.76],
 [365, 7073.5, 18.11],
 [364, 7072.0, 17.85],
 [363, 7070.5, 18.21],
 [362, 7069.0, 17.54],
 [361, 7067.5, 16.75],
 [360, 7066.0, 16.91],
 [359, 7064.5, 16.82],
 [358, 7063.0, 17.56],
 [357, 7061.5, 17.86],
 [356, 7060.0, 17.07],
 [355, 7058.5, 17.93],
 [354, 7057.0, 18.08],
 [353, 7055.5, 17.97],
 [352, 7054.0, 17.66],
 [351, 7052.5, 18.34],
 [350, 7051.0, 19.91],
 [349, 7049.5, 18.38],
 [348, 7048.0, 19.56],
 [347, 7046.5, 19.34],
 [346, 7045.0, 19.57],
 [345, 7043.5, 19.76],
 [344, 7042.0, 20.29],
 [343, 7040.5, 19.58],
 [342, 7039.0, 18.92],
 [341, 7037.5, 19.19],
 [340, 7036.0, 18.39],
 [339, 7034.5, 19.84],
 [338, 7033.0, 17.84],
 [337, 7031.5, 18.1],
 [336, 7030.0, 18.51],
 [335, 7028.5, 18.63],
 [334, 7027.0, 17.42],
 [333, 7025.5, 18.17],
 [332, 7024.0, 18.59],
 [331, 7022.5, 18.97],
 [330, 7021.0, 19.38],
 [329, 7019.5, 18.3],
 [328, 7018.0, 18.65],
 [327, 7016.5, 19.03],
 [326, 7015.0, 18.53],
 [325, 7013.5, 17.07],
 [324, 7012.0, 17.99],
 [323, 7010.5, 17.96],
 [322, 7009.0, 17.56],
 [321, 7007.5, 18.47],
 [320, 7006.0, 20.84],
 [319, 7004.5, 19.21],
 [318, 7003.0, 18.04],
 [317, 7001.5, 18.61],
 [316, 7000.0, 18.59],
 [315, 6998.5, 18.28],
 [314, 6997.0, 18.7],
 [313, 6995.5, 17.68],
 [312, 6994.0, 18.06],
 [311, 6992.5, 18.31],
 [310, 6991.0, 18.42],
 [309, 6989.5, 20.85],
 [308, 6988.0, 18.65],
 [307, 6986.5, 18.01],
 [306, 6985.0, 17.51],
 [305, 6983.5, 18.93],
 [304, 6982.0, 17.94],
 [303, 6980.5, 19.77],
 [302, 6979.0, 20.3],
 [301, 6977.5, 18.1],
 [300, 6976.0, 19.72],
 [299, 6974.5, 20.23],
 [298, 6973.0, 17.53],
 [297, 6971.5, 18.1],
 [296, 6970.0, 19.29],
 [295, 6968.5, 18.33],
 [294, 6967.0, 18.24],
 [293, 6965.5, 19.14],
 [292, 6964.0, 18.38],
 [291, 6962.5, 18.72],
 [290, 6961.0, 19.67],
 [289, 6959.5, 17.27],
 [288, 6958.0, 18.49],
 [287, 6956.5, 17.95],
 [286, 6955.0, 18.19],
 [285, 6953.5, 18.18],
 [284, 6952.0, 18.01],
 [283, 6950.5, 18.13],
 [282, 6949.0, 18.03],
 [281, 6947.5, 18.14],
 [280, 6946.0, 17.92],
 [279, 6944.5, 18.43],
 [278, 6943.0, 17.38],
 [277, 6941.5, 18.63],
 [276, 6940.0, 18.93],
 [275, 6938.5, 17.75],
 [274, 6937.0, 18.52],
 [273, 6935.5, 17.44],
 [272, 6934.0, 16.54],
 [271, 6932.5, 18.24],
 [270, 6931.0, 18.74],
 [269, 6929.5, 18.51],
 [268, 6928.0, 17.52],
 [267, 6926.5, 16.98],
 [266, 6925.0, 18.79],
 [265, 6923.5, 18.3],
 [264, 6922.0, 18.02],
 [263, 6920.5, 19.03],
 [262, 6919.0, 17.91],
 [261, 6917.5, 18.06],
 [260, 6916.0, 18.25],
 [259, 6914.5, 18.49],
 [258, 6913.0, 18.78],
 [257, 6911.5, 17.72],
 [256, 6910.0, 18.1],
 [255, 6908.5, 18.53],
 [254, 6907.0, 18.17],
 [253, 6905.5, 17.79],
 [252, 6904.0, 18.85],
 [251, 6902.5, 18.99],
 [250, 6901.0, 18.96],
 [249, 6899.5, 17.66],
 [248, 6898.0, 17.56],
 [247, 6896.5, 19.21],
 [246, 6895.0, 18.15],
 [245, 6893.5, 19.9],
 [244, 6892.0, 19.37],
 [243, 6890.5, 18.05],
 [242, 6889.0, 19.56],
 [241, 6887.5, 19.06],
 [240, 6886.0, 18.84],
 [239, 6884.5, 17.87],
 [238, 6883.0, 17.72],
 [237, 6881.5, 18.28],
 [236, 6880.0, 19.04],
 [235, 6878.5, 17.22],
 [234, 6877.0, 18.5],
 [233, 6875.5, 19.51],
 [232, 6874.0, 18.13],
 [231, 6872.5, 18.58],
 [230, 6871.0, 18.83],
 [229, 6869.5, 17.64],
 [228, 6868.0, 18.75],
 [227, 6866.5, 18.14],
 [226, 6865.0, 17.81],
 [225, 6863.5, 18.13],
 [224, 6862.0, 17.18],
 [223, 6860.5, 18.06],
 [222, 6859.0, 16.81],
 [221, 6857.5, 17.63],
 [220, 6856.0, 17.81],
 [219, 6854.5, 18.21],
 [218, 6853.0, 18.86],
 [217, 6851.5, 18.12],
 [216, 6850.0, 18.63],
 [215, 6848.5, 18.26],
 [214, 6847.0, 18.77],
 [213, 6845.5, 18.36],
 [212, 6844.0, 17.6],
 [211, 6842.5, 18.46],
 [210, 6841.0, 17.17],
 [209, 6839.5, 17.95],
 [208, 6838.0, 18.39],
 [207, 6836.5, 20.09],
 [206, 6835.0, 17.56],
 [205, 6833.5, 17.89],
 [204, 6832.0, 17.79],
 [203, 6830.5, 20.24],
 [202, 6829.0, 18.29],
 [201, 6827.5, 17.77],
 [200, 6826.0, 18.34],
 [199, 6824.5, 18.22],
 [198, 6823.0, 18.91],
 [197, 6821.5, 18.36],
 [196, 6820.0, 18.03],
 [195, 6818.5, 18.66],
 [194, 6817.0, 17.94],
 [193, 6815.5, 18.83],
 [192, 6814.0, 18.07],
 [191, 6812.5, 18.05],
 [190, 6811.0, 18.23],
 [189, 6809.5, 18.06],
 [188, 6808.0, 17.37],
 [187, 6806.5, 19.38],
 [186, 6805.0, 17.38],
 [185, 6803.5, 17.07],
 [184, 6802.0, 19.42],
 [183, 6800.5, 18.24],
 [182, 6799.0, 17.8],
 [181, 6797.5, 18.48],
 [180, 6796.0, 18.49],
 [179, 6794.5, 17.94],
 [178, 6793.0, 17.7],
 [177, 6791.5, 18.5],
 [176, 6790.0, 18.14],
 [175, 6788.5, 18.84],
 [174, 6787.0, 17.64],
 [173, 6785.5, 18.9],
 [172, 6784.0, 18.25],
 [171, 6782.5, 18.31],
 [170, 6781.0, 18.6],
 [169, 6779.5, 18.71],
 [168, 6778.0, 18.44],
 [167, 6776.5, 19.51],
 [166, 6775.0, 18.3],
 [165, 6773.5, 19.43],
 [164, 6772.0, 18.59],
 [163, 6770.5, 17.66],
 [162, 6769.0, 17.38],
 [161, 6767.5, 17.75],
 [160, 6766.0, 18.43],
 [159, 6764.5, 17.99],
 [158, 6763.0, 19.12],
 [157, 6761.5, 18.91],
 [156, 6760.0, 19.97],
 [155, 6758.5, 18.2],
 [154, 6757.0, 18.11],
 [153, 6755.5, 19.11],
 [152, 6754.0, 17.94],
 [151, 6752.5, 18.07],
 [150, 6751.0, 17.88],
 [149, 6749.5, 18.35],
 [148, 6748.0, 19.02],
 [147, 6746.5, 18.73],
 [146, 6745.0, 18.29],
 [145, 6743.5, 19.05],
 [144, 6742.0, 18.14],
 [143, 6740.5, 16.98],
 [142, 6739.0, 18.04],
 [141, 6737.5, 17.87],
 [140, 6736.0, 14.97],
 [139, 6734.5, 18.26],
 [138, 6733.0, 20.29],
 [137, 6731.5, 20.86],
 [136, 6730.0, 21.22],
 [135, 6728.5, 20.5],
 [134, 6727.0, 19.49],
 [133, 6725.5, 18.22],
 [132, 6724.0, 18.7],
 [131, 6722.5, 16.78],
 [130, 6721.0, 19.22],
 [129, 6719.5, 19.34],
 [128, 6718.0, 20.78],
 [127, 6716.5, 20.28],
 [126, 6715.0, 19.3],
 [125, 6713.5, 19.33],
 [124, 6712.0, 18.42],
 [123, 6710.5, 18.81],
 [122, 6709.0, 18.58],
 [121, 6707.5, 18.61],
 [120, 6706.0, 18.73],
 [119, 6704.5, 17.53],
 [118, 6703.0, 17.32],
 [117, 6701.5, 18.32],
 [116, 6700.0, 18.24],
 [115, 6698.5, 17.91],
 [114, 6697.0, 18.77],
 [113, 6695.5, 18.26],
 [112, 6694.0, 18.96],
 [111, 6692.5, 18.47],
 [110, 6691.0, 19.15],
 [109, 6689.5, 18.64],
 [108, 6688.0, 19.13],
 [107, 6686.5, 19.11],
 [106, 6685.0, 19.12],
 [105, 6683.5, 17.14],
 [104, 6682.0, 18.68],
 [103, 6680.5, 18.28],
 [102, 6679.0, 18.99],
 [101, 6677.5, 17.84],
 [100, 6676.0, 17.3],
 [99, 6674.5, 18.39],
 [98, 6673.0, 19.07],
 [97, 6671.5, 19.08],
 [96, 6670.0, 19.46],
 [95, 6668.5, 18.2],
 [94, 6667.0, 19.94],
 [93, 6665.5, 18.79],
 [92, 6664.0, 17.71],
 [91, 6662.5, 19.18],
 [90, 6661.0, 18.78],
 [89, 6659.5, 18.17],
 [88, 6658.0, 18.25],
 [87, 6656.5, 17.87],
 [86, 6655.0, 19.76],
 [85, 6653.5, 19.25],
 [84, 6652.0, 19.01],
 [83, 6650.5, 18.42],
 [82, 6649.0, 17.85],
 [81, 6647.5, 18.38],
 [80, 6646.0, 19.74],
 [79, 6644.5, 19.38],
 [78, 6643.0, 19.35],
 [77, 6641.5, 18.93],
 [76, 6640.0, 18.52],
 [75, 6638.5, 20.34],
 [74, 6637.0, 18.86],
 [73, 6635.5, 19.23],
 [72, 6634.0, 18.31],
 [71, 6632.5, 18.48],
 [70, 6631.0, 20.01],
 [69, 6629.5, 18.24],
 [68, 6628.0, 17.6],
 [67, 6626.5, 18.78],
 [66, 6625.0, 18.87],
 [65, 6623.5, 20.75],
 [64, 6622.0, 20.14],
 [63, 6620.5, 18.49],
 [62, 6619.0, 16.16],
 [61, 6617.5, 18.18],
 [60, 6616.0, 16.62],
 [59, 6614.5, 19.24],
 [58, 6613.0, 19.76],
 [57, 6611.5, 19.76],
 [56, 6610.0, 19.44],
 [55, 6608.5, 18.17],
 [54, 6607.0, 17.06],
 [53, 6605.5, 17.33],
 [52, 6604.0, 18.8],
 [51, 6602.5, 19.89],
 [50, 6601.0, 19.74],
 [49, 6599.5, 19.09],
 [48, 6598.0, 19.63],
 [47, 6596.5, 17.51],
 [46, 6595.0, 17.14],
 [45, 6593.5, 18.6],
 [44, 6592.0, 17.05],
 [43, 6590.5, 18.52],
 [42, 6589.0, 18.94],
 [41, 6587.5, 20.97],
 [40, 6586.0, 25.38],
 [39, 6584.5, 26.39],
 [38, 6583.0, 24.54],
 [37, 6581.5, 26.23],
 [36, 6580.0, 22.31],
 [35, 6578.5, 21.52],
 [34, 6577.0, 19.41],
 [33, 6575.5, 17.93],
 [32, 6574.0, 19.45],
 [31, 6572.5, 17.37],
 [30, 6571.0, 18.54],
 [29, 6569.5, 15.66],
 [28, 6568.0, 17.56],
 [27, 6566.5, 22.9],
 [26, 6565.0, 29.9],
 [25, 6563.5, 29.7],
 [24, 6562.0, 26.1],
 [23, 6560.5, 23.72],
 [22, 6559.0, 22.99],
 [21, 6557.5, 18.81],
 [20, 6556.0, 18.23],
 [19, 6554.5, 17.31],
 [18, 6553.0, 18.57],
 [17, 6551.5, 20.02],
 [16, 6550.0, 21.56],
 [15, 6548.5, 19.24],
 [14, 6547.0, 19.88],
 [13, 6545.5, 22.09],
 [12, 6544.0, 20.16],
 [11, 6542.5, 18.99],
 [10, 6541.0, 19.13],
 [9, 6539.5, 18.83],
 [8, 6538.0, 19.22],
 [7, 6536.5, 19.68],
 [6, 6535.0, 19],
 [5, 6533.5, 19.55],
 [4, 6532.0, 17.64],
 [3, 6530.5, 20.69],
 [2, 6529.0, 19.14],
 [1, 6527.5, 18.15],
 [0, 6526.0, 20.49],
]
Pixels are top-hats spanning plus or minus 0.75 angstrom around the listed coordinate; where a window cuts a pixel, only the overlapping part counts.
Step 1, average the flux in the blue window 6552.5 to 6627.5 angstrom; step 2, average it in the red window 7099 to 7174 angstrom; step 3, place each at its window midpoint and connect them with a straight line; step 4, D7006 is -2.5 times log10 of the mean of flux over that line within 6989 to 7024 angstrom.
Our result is -0.06 mag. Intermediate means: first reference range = 20.1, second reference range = 16.8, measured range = 18.6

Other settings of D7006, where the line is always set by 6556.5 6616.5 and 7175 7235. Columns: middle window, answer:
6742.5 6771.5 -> 0.064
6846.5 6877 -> 0.043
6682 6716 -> 0.074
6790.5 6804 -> 0.064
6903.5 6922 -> 0.021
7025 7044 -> -0.051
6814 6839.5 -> 0.041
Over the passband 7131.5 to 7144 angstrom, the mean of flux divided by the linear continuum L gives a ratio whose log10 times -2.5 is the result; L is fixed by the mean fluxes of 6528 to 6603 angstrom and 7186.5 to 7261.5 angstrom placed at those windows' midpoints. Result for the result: 0.06 mag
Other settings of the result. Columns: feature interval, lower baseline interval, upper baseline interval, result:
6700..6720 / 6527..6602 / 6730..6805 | 0.01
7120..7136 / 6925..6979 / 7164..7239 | 0.06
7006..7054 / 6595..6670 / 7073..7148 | -0.09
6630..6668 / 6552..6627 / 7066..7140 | 0.05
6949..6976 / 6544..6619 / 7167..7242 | -0.01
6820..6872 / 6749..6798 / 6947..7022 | 0.02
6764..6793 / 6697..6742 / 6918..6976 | 0.01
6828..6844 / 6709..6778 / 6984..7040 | 0.02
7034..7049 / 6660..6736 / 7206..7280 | -0.08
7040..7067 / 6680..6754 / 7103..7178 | -0.08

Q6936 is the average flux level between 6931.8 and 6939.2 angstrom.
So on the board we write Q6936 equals 17.7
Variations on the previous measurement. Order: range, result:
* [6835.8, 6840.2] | 18.8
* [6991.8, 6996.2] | 18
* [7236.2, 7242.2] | 17.3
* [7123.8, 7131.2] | 16.5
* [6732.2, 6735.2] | 19.3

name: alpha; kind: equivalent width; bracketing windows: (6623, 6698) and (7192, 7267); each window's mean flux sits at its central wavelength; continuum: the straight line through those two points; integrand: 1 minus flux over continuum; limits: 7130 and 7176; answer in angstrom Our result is 1.9 angstrom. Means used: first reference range 18.8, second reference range 17.3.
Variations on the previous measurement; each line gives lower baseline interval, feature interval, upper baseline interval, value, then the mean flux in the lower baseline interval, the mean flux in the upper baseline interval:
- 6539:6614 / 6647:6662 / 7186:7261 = 1.04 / 20.4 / 17.2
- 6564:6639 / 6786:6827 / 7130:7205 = 0.85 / 19.6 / 16.8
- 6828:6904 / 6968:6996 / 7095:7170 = -1.70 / 18.4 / 16.8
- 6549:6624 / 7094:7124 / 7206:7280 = 2.02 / 20.2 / 17.6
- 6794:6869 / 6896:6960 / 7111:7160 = -1.63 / 18.2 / 16.7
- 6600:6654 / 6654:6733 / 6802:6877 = -0.76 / 18.8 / 18.2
